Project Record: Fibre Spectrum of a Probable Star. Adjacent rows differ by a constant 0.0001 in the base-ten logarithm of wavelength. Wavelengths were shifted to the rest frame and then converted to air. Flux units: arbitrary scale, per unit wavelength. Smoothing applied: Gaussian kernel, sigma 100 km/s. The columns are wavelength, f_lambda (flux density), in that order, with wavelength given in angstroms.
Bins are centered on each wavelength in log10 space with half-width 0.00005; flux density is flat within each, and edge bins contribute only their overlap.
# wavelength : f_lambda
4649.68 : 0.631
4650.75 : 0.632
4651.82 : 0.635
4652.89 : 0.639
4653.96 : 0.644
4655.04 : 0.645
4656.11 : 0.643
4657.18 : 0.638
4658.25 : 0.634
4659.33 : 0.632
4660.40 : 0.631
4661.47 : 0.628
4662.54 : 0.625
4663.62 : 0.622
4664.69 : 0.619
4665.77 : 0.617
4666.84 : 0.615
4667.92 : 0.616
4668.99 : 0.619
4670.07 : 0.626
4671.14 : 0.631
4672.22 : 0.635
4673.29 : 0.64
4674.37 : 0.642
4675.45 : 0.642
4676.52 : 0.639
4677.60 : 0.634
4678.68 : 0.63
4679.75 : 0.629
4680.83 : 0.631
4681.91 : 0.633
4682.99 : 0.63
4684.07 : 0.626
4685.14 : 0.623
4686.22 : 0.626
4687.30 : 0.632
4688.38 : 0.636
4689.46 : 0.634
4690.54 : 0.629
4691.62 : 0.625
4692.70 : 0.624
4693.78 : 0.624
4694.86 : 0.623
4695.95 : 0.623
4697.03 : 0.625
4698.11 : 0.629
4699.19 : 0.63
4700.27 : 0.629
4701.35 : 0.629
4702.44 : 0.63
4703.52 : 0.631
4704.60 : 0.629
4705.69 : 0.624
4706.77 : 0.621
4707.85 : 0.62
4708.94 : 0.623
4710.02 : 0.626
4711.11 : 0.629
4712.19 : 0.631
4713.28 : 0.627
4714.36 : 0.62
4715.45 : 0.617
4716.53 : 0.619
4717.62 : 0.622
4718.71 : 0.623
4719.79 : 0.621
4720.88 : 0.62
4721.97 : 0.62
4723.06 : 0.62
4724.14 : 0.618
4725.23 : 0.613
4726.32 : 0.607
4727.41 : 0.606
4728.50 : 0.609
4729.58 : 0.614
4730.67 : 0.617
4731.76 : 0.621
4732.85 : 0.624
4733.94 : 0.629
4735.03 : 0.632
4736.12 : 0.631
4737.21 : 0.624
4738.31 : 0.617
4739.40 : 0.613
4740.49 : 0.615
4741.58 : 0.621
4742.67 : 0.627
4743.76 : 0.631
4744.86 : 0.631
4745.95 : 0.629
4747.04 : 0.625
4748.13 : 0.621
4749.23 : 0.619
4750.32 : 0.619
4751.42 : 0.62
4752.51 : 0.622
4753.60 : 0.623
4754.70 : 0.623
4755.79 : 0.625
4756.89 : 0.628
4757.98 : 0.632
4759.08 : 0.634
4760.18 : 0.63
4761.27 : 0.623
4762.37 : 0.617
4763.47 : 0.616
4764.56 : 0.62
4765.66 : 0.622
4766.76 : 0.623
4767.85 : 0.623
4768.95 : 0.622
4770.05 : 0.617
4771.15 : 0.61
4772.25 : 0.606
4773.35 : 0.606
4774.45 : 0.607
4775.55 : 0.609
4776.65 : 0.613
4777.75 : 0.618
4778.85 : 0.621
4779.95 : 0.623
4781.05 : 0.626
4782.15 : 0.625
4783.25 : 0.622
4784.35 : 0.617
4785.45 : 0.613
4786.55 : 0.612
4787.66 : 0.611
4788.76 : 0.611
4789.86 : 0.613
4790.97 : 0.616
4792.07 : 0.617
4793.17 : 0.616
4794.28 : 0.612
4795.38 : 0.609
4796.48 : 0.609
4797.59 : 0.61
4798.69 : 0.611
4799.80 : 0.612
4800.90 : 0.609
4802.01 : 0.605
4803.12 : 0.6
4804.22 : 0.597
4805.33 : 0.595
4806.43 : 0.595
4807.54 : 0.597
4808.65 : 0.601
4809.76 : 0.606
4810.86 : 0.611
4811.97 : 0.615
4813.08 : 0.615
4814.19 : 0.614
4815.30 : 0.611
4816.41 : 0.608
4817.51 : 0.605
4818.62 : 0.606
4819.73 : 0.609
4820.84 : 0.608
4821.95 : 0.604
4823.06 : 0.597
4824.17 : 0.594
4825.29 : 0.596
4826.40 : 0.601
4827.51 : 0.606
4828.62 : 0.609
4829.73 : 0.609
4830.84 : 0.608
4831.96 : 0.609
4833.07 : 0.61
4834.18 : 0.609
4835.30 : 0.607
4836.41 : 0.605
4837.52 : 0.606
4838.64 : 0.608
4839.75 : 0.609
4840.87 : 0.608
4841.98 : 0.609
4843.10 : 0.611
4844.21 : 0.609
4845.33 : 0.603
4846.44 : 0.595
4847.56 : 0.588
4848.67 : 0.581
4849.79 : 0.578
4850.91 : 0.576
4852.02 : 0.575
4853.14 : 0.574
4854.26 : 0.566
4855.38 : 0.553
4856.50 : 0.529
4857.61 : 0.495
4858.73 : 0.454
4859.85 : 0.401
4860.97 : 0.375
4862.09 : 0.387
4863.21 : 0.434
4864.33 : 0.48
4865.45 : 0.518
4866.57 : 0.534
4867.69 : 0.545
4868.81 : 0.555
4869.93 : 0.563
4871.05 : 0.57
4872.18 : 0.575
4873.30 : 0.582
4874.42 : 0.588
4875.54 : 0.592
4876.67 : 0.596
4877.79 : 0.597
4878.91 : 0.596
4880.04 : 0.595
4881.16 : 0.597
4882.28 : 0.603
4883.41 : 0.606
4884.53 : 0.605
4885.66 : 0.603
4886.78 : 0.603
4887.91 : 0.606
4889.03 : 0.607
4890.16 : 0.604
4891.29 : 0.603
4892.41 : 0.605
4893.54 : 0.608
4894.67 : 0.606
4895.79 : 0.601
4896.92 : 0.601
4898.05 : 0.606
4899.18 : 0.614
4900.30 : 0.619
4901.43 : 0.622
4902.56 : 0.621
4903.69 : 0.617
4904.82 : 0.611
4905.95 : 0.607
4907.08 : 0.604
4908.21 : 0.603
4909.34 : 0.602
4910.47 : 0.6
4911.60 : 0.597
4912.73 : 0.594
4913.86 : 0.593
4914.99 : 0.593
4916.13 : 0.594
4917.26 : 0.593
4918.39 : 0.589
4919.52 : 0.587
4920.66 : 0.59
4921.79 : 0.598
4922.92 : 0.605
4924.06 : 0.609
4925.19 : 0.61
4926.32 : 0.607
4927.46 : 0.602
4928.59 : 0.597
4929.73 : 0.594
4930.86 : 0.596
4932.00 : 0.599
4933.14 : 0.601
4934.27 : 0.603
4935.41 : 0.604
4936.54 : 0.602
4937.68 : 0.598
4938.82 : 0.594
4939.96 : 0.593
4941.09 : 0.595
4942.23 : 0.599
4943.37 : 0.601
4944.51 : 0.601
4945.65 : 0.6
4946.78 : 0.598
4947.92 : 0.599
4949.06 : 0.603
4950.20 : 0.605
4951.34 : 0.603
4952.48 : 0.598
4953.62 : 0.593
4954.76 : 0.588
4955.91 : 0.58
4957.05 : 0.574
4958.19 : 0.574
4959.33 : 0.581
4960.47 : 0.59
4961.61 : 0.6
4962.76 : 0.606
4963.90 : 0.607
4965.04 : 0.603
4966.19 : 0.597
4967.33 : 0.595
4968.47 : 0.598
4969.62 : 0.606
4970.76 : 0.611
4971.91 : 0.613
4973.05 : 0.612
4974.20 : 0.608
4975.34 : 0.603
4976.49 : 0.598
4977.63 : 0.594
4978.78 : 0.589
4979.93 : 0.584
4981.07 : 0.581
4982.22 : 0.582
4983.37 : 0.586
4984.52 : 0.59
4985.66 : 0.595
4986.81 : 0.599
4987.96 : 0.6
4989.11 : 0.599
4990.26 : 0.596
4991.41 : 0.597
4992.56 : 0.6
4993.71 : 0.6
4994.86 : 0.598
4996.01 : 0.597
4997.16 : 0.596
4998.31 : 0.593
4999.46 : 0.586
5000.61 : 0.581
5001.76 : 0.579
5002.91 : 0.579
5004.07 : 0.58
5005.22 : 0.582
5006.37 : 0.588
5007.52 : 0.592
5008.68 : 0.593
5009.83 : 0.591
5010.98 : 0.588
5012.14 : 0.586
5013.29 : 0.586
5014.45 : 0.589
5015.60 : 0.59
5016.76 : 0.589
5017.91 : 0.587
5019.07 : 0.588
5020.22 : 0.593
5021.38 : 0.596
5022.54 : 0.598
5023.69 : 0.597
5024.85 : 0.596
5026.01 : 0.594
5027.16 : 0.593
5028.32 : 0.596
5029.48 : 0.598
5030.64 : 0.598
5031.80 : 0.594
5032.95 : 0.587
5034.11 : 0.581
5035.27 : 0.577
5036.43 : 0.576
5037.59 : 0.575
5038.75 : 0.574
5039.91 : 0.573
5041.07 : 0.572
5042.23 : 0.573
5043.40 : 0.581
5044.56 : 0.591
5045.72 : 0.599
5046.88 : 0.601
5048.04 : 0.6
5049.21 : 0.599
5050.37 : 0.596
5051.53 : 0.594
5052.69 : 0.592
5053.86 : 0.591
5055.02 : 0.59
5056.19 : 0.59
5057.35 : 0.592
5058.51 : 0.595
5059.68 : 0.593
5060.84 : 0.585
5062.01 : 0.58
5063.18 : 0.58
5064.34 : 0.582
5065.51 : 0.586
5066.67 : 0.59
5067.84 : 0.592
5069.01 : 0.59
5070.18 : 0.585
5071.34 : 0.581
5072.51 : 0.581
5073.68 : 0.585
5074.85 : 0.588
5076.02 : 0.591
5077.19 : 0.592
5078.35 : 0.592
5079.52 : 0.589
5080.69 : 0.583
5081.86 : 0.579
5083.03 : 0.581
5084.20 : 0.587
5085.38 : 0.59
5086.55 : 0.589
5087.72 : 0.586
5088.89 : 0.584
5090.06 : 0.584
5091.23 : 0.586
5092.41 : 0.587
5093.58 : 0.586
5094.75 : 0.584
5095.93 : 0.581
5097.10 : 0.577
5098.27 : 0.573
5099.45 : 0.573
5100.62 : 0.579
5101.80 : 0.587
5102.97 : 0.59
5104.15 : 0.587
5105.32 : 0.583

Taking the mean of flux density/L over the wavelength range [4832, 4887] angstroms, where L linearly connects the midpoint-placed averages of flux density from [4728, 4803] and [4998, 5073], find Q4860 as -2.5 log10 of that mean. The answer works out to 0.08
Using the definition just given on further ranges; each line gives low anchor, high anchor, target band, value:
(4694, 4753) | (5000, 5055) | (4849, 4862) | 0.19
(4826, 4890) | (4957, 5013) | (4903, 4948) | -0.03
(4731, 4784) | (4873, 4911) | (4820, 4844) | 0.01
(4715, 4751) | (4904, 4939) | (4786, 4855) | 0.01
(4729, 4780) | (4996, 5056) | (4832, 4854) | 0.02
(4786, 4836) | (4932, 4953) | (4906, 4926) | 0.01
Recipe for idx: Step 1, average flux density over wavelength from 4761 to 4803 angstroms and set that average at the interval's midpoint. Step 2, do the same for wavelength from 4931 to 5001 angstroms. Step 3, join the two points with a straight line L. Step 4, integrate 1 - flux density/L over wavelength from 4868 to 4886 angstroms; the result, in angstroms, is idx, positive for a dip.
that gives 0.51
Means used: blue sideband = 0.615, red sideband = 0.596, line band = 0.588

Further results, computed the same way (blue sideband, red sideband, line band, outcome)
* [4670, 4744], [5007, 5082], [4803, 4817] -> 0.2 angstroms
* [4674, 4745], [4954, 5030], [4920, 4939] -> 0.0 angstroms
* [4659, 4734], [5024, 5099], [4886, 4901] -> 0.0 angstroms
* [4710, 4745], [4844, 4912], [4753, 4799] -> -0.9 angstroms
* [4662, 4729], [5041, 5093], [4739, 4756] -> -0.1 angstroms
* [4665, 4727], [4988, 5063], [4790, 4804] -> 0.1 angstroms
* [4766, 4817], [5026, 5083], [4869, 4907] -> 0.2 angstroms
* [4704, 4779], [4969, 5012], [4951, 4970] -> 0.1 angstroms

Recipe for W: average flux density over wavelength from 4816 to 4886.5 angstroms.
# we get 0.573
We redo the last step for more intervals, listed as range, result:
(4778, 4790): 0.618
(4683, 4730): 0.624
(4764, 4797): 0.616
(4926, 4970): 0.597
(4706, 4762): 0.622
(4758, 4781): 0.618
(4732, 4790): 0.621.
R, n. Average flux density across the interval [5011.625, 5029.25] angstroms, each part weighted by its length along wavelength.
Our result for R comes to 0.592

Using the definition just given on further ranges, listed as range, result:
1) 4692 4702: 0.626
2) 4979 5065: 0.589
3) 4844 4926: 0.577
